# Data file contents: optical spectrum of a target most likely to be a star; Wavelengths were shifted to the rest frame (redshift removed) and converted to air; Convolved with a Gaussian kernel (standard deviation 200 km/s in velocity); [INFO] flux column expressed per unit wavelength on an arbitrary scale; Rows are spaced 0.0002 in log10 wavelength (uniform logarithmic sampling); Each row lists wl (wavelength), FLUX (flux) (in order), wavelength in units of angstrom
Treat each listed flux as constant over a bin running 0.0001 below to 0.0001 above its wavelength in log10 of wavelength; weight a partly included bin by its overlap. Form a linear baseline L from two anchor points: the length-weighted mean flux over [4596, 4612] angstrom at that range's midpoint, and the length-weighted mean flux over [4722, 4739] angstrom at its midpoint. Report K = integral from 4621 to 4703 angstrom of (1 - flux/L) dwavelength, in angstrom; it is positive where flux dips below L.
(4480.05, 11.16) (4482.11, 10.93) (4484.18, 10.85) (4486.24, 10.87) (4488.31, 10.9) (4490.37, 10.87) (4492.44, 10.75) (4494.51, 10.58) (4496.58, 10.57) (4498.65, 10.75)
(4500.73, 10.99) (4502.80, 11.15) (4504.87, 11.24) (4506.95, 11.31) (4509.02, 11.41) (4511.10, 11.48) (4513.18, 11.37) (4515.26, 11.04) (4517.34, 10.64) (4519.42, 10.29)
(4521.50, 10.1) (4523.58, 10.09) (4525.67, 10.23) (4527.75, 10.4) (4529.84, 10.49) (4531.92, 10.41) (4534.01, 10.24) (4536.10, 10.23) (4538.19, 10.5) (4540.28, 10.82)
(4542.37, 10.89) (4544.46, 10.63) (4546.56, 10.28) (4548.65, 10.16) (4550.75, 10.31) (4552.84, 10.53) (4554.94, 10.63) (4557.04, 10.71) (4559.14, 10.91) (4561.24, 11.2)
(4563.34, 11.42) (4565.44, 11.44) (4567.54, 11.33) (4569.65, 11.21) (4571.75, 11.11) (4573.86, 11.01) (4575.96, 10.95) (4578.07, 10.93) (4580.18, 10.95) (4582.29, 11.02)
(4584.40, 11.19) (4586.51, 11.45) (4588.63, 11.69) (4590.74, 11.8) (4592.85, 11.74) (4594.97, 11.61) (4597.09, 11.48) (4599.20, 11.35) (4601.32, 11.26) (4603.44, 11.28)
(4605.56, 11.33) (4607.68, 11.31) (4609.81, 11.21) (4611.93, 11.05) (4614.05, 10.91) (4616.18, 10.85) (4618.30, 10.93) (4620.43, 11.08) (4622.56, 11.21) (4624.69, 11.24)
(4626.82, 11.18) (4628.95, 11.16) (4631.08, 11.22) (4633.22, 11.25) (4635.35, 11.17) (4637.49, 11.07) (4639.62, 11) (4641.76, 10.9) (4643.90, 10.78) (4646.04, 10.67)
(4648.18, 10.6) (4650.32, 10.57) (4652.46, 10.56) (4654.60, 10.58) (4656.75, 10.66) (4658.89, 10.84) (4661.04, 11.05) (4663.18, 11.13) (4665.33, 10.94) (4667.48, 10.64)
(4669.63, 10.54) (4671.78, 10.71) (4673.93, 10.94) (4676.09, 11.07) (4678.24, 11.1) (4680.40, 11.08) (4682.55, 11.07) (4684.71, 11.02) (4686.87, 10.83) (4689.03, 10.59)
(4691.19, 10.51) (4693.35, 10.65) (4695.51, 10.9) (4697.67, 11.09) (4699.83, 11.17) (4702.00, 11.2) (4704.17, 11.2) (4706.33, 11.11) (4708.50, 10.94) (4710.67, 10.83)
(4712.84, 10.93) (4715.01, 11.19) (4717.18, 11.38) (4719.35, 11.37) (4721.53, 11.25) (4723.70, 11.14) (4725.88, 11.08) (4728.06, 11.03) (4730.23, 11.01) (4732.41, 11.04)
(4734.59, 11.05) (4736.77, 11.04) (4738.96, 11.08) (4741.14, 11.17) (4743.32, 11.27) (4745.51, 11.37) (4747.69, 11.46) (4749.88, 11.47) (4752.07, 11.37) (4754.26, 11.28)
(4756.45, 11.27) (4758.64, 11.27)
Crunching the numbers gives 2.0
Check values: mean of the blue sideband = 11.3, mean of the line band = 10.9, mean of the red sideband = 11.1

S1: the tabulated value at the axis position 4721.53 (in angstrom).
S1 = 11.25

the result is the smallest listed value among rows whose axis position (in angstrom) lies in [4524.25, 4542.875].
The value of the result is 10.23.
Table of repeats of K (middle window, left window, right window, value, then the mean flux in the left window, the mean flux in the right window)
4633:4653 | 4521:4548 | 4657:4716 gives -0.1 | 10.4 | 10.9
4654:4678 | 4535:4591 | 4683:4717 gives 0.2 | 10.9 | 11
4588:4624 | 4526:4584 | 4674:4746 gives -1.4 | 10.8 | 11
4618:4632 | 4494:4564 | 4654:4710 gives -0.4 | 10.7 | 10.9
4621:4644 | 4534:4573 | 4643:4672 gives -0.8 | 10.8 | 10.7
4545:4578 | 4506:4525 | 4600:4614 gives 0.5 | 10.8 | 11.2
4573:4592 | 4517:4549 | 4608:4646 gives -0.8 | 10.4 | 11.1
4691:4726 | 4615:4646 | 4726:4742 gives 0.0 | 11.1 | 11.1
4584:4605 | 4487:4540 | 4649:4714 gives -1.3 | 10.7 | 10.9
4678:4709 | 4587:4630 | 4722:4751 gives 0.7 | 11.3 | 11.2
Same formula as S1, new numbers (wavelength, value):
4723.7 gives 11.14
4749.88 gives 11.47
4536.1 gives 10.23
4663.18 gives 11.13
